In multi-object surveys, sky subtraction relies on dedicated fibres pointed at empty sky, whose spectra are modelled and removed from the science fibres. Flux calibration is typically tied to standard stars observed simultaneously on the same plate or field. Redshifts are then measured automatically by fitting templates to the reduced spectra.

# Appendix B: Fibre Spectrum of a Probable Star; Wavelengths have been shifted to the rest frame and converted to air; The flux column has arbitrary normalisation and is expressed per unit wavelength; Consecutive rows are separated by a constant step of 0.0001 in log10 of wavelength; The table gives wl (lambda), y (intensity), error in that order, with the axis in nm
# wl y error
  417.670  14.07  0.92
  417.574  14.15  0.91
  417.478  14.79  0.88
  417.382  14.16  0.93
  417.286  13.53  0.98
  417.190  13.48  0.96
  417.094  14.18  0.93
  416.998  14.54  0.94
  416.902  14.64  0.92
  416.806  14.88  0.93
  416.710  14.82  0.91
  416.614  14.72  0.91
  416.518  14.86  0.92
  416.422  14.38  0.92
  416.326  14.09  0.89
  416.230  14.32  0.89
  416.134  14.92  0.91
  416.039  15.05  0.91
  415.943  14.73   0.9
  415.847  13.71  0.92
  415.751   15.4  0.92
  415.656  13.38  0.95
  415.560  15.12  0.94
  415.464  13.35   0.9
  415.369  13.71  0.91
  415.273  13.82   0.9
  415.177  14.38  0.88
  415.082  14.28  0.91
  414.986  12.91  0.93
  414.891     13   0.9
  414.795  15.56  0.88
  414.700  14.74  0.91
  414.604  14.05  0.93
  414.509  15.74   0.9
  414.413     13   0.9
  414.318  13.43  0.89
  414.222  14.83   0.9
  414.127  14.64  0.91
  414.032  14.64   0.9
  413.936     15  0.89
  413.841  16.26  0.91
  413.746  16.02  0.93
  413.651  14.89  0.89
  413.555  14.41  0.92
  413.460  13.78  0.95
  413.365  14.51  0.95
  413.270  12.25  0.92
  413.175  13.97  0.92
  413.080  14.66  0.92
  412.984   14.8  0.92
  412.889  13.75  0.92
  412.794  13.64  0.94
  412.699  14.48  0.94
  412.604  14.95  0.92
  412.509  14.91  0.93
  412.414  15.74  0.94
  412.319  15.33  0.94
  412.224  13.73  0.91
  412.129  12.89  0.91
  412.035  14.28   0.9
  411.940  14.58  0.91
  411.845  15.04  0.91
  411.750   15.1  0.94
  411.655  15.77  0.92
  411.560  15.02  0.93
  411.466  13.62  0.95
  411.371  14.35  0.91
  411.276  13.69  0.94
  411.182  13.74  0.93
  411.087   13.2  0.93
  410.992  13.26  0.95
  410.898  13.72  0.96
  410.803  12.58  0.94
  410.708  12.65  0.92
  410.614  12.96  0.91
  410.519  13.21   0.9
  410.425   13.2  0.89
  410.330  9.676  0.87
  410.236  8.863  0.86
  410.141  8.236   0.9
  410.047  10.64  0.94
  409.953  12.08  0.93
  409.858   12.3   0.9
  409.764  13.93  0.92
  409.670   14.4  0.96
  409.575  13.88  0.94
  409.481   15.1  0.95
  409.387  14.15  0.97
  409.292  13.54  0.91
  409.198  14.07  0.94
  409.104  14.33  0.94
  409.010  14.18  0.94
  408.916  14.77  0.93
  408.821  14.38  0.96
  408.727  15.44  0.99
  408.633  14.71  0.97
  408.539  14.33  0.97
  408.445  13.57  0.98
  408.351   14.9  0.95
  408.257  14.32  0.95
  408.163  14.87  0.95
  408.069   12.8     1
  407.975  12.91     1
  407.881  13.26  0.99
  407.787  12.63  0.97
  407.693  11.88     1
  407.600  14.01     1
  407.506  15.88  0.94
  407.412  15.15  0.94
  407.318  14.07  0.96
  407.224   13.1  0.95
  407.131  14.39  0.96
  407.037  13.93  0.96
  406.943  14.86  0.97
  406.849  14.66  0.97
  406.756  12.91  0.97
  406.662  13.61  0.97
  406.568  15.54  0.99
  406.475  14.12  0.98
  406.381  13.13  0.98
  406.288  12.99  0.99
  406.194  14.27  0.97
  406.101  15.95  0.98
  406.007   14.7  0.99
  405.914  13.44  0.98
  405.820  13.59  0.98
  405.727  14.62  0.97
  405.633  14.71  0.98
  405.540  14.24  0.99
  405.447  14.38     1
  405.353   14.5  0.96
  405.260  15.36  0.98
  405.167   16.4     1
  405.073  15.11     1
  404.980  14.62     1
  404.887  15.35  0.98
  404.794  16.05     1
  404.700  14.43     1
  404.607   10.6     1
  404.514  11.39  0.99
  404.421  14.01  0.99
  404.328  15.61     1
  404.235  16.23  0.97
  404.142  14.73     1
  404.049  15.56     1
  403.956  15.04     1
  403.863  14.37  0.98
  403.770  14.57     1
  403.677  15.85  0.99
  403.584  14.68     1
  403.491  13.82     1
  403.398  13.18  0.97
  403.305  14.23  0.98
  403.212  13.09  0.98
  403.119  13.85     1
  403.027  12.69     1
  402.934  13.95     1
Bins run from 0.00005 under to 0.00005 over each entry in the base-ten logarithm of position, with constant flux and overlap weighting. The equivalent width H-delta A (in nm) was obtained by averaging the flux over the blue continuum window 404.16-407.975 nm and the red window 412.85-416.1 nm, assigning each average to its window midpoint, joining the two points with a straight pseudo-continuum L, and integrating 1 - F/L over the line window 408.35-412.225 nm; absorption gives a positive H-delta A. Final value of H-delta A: 0.21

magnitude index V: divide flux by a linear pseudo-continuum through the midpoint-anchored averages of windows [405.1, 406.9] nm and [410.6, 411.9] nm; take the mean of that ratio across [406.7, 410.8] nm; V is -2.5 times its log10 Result 0.05 mag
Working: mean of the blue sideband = 14.4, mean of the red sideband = 13.9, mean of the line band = 13.5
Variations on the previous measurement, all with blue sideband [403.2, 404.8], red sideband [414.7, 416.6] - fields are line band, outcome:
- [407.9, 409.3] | 0.005 mag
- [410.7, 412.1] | 0.017 mag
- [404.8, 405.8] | -0.050 mag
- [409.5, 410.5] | 0.201 mag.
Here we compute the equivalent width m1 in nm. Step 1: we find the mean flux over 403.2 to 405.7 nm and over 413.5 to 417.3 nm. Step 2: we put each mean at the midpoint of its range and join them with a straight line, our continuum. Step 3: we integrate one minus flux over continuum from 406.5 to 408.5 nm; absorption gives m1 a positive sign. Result 0.075 nm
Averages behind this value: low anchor 14.5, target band 14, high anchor 14.4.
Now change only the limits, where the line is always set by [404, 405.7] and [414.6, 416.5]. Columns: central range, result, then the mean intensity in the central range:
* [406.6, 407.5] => 0.02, 14.2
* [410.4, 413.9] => 0.04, 14.2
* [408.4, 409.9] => 0.03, 14.2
